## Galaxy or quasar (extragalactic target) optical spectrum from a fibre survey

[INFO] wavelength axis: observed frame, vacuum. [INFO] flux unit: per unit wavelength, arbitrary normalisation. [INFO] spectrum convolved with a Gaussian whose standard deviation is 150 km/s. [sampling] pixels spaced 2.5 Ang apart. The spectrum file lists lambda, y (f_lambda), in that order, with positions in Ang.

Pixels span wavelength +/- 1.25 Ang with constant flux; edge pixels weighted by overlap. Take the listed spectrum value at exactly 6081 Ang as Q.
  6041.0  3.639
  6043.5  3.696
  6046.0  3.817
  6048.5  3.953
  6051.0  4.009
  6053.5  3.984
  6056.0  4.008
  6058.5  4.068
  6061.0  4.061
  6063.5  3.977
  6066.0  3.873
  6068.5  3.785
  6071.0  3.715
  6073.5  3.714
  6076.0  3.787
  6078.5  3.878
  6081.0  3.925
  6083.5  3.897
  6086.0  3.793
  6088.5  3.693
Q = 3.925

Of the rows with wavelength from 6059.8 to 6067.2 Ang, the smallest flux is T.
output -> 3.873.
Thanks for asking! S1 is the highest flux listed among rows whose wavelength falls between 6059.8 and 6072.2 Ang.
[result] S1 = 4.061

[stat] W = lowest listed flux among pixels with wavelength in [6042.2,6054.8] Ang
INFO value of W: 3.696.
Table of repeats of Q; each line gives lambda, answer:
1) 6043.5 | 3.696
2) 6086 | 3.793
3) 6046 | 3.817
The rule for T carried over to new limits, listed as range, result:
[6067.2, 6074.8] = 3.714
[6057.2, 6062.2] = 4.061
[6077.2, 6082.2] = 3.878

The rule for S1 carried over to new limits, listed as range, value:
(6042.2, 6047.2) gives 3.817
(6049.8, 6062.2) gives 4.068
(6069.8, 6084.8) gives 3.925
